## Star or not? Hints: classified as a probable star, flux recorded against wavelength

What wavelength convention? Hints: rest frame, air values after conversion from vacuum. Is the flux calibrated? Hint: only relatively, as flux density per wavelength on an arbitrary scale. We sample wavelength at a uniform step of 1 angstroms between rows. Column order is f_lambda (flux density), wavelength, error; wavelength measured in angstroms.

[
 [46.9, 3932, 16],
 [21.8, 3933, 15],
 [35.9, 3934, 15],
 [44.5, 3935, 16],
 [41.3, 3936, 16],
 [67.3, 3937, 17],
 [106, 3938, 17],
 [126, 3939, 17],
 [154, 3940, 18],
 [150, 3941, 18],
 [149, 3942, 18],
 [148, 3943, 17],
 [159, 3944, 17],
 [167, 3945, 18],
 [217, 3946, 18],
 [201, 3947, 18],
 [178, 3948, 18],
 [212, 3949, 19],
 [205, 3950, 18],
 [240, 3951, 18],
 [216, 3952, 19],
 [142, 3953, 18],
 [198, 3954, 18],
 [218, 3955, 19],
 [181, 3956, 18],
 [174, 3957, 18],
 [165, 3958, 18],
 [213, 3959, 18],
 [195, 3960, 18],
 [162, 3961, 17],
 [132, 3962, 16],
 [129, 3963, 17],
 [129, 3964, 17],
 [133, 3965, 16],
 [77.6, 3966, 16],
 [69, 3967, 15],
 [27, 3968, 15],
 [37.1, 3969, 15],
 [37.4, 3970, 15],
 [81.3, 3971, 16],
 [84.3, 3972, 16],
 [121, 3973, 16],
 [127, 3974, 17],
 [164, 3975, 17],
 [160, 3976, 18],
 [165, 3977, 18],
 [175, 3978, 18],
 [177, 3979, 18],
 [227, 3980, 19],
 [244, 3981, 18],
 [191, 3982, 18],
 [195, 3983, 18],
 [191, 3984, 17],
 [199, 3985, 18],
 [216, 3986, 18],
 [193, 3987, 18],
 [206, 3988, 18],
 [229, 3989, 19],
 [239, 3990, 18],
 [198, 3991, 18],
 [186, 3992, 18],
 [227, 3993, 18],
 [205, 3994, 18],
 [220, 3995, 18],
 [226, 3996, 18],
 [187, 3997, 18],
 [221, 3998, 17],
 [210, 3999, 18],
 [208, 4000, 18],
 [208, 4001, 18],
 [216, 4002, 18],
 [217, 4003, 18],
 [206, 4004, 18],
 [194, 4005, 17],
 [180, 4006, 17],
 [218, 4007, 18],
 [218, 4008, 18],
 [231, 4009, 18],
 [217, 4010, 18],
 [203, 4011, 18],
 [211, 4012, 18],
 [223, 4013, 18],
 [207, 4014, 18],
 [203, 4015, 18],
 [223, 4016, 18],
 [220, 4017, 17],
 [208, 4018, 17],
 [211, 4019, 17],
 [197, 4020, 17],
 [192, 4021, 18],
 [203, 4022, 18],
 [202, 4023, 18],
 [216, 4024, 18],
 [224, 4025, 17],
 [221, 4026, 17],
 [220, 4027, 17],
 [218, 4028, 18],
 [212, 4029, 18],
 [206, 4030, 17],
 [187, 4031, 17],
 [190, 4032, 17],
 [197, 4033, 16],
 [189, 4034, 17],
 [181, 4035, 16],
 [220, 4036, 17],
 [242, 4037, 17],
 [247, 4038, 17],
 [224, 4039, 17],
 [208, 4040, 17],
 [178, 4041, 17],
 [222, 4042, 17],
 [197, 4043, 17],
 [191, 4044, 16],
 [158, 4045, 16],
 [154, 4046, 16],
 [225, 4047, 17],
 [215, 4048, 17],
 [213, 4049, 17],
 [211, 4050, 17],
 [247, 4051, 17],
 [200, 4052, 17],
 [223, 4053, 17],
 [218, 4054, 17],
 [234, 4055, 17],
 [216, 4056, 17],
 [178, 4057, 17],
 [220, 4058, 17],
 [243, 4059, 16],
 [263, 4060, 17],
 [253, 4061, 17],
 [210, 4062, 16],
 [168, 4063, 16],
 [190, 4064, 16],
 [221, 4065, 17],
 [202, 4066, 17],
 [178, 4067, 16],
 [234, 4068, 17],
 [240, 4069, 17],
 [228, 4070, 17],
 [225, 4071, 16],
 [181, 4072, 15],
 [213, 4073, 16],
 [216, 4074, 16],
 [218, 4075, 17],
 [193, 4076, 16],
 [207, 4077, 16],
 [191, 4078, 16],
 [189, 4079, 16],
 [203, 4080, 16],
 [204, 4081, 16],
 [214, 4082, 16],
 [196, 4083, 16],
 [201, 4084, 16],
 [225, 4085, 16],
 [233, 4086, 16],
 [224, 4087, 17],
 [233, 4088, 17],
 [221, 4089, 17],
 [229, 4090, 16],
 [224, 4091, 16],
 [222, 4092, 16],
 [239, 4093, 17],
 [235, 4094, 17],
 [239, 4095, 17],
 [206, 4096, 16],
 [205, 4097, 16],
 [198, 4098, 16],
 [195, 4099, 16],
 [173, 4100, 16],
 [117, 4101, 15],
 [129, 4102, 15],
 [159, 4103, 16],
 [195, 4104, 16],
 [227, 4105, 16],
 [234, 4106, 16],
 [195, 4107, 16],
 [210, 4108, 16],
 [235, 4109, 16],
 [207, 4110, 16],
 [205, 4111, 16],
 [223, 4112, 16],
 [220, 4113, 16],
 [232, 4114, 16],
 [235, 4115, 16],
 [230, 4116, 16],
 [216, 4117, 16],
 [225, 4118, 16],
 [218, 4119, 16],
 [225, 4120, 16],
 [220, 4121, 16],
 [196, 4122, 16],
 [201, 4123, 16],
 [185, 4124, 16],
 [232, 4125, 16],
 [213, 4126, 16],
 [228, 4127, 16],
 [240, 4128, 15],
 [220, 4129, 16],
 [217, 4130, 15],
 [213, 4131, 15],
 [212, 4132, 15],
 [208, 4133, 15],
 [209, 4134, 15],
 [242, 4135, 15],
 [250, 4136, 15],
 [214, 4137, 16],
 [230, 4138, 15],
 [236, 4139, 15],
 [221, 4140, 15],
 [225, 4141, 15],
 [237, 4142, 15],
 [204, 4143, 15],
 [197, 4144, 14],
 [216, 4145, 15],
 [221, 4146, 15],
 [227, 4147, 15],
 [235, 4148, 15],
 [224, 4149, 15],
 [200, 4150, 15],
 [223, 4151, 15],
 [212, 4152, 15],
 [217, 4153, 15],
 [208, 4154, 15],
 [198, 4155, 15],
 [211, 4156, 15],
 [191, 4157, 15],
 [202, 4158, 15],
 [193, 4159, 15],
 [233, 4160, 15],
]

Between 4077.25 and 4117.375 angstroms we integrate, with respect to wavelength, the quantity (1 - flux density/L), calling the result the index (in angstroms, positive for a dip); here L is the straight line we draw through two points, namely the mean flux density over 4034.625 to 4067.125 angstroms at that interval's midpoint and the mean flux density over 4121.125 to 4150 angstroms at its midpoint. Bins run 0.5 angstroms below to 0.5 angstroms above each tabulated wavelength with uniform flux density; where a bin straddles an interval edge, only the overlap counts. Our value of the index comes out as 1.2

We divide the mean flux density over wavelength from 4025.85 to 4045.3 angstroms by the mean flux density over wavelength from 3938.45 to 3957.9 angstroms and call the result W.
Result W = 1.14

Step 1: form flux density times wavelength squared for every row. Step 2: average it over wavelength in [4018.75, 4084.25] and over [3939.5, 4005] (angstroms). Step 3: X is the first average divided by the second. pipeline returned 1.24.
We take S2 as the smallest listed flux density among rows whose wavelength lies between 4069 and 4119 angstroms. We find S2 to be 117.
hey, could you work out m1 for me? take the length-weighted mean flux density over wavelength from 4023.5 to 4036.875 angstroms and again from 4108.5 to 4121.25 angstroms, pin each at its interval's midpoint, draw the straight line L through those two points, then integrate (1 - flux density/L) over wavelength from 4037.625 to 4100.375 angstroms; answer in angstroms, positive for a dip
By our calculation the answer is 0.61 angstroms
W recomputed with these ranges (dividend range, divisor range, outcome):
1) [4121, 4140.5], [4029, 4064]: 1.05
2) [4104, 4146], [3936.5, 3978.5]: 1.49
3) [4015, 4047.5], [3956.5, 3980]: 1.59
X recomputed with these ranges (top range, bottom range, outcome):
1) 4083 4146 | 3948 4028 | 1.23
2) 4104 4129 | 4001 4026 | 1.09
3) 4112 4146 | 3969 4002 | 1.29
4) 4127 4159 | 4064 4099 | 1.05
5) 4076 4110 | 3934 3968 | 1.47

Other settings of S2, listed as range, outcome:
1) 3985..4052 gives 154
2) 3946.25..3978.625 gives 27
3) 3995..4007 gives 180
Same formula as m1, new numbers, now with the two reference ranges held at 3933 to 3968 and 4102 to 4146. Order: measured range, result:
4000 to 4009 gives -2.1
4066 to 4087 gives -1.3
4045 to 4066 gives -2.7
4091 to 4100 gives -0.4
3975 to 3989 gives -3.1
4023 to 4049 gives -3.5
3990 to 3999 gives -2.5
